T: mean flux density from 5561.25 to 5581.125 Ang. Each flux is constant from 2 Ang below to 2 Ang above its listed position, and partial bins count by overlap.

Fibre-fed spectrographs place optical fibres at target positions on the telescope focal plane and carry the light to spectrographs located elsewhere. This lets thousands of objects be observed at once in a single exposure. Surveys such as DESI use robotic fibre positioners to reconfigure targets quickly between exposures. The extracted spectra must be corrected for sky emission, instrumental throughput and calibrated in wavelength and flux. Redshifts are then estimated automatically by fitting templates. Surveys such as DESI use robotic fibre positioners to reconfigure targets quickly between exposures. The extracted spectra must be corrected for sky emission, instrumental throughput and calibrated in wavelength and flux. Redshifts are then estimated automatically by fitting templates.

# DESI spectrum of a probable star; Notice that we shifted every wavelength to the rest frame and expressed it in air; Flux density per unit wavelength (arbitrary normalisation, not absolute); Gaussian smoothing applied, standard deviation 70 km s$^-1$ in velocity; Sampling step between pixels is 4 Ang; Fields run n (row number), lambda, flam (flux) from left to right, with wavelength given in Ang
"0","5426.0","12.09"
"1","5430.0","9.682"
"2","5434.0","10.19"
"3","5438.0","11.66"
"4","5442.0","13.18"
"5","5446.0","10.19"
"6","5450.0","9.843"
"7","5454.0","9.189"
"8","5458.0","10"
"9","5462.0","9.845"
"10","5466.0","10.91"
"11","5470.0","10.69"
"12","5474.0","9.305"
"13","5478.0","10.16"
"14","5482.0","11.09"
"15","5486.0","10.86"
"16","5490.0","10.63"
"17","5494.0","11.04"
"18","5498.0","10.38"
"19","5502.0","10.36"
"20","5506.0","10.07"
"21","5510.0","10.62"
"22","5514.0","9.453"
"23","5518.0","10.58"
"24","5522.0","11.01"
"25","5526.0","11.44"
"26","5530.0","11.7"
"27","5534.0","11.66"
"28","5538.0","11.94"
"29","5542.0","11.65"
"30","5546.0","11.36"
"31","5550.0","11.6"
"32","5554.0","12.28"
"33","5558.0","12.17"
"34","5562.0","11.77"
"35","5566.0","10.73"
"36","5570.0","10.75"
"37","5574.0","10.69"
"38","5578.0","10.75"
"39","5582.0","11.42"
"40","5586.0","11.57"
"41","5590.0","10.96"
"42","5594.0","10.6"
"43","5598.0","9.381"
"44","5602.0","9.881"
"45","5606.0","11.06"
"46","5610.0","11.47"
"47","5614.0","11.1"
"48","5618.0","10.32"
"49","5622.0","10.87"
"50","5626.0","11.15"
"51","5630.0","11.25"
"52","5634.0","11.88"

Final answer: 10.9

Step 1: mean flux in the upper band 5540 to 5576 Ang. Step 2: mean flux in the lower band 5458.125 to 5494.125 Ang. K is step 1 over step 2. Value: 1.10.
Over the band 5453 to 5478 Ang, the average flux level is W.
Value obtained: 10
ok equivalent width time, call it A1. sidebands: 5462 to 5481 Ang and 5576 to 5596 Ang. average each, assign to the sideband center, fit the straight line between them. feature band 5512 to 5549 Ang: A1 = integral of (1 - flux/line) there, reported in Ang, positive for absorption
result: -1.8 Ang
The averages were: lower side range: 10.3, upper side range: 11.1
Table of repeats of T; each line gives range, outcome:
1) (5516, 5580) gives 11.4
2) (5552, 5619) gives 11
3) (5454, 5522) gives 10.4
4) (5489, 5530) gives 10.6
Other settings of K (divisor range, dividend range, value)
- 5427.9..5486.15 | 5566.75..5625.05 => 1.03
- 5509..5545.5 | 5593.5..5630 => 0.96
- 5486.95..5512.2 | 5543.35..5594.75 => 1.07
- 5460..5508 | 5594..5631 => 1.02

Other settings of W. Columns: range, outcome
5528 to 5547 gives 11.7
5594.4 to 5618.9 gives 10.5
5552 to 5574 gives 11.5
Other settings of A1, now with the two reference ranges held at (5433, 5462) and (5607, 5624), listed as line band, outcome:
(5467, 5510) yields 0.7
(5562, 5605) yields 0.6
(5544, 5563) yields -1.8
